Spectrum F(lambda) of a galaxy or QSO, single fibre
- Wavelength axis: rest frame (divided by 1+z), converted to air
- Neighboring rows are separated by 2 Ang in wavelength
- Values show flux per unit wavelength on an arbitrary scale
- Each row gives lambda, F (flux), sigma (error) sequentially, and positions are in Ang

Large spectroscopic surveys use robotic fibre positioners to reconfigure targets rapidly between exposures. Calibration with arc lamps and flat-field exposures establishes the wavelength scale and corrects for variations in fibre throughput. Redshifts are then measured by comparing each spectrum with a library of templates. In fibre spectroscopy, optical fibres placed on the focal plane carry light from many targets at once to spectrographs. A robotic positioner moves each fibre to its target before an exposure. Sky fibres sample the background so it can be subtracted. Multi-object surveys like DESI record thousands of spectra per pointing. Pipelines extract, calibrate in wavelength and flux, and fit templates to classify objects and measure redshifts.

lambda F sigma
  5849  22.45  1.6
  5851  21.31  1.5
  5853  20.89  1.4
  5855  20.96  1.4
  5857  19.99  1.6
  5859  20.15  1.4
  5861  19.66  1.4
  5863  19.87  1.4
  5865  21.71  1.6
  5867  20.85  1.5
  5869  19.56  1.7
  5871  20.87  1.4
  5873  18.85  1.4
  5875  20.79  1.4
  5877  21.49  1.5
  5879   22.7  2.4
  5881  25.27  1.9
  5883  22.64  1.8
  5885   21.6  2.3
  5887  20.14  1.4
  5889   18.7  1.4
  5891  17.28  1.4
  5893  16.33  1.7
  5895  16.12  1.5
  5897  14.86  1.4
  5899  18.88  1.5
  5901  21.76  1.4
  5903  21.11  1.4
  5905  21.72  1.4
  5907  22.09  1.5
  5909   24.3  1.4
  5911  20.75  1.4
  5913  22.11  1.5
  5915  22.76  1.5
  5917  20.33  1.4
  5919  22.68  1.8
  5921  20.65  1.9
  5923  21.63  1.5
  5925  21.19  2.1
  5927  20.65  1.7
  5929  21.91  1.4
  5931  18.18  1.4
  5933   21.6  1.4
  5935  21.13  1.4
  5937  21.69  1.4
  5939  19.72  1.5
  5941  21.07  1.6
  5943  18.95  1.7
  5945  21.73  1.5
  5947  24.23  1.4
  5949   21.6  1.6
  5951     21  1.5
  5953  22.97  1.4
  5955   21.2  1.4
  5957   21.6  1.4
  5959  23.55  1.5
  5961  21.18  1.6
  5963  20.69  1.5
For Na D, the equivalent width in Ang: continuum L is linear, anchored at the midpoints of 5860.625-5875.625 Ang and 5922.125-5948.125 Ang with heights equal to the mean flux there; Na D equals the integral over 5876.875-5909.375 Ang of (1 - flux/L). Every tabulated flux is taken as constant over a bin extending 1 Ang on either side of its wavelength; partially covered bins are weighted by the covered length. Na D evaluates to 0.4 Ang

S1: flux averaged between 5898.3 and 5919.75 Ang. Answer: 21.7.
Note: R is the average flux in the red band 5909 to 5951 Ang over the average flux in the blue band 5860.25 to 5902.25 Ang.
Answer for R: 1.06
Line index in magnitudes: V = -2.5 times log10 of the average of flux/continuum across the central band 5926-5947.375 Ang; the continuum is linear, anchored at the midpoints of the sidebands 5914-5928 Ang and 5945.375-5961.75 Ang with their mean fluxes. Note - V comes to 0.05 mag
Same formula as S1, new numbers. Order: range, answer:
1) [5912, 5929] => 21.5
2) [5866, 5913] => 20.4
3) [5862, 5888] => 21.3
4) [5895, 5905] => 19.1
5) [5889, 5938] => 20.5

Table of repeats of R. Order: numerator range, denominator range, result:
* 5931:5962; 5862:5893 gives 1.04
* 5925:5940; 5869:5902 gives 1.04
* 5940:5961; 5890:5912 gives 1.11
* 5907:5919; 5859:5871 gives 1.09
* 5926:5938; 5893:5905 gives 1.12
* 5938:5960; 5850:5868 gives 1.05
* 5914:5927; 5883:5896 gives 1.15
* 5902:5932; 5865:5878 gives 1.05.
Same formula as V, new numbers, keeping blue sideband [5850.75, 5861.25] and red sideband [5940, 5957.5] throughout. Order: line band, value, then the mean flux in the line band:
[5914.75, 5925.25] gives -0.01 mag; 21.5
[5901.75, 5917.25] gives -0.04 mag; 22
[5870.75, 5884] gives -0.06 mag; 21.9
